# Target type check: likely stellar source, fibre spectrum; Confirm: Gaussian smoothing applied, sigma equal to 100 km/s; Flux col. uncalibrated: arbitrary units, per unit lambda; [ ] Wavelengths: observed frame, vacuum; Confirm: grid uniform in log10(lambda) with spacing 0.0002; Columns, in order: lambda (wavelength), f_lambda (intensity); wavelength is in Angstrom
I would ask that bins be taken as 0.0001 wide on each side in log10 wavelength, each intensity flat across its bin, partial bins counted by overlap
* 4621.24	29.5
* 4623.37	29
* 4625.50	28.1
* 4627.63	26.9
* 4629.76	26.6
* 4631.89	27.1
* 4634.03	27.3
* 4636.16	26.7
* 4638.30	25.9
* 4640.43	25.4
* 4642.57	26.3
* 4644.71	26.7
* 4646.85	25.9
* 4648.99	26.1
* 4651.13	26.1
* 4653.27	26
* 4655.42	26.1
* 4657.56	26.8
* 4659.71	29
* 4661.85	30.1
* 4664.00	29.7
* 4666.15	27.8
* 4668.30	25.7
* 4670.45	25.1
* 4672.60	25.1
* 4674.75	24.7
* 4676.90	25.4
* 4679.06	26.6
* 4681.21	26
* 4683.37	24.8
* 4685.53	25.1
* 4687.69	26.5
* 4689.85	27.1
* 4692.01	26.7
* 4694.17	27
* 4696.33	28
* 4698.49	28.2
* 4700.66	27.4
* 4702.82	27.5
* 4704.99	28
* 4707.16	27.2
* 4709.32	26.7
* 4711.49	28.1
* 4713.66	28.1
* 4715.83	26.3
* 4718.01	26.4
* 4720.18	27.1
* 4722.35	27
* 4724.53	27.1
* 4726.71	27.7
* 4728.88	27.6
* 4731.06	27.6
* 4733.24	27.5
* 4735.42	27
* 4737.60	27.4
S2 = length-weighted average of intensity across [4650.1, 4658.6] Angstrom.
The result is 26.2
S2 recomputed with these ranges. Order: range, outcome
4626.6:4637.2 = 26.9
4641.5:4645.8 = 26.5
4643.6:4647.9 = 26.3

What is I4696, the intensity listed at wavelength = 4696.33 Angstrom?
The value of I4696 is 28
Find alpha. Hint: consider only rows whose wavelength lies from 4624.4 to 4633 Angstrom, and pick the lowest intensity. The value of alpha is 26.6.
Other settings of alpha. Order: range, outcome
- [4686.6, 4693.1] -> 26.5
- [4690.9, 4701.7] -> 26.7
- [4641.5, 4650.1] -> 25.9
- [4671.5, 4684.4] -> 24.7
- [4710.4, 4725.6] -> 26.3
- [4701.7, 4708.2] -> 27.2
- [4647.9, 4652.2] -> 26.1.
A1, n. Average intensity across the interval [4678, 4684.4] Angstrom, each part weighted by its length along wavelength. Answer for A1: 25.8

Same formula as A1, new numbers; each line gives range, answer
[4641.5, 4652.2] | 26.2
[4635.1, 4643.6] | 26.1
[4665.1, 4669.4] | 26.7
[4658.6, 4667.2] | 29.1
